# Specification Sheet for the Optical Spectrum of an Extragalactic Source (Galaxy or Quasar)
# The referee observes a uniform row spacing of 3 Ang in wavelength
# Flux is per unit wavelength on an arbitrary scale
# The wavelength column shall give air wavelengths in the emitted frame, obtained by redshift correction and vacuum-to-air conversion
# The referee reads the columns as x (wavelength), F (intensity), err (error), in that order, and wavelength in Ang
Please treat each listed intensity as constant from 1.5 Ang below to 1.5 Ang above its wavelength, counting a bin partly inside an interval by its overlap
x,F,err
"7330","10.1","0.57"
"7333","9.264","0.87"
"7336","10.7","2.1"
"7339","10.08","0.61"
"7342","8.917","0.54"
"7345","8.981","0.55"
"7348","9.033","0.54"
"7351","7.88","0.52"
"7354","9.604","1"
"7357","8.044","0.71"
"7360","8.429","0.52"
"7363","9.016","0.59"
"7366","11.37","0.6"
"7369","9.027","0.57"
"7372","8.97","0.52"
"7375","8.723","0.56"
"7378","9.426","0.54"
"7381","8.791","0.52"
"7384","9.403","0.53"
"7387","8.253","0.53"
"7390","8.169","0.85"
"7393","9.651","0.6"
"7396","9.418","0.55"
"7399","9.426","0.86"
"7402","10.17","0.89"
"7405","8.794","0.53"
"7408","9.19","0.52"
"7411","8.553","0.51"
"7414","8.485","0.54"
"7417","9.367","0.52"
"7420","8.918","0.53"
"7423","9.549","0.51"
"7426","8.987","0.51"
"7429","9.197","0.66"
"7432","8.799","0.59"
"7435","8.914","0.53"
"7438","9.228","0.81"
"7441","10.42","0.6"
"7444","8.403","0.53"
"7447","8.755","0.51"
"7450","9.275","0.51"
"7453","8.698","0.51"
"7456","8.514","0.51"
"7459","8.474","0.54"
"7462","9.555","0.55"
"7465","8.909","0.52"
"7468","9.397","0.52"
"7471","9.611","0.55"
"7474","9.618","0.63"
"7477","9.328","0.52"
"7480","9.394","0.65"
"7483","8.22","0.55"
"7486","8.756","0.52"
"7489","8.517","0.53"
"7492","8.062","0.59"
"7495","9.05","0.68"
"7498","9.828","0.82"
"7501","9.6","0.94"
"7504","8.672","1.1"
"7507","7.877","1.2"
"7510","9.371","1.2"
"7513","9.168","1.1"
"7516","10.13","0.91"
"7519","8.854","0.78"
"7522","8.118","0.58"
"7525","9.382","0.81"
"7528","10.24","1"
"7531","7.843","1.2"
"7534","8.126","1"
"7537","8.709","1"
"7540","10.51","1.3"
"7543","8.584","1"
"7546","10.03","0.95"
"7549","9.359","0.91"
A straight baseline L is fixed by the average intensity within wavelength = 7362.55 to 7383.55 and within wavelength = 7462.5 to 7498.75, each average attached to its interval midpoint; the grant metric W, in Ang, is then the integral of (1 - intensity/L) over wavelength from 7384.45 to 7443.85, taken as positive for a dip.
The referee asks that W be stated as 0.8 Ang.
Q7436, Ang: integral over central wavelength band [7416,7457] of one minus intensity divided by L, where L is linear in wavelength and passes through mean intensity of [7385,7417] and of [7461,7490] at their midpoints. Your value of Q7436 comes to 0.0 Ang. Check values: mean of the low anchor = 9.03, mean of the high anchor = 9.13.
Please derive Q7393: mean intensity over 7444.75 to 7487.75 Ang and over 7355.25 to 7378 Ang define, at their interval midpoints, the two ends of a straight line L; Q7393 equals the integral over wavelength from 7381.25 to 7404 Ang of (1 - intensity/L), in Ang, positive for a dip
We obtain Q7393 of -0.2 Ang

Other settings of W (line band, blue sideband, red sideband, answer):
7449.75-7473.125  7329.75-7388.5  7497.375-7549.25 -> 0.2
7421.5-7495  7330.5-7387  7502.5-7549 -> 0.7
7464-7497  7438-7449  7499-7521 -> 0.5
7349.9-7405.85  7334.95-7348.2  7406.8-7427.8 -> 1.2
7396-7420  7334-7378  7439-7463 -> -0.1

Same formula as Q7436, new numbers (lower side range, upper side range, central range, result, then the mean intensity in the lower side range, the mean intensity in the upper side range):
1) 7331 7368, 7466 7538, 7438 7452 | -0.14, 9.28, 9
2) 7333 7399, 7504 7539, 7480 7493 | 0.64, 9.15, 8.91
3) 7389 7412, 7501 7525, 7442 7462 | 0.66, 9.21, 8.96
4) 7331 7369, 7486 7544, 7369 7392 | 0.93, 9.28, 8.98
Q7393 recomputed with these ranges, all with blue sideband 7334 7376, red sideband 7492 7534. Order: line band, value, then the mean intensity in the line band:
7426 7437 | 0.16 Ang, 8.98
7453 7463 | 0.32 Ang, 8.79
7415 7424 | -0.09 Ang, 9.22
